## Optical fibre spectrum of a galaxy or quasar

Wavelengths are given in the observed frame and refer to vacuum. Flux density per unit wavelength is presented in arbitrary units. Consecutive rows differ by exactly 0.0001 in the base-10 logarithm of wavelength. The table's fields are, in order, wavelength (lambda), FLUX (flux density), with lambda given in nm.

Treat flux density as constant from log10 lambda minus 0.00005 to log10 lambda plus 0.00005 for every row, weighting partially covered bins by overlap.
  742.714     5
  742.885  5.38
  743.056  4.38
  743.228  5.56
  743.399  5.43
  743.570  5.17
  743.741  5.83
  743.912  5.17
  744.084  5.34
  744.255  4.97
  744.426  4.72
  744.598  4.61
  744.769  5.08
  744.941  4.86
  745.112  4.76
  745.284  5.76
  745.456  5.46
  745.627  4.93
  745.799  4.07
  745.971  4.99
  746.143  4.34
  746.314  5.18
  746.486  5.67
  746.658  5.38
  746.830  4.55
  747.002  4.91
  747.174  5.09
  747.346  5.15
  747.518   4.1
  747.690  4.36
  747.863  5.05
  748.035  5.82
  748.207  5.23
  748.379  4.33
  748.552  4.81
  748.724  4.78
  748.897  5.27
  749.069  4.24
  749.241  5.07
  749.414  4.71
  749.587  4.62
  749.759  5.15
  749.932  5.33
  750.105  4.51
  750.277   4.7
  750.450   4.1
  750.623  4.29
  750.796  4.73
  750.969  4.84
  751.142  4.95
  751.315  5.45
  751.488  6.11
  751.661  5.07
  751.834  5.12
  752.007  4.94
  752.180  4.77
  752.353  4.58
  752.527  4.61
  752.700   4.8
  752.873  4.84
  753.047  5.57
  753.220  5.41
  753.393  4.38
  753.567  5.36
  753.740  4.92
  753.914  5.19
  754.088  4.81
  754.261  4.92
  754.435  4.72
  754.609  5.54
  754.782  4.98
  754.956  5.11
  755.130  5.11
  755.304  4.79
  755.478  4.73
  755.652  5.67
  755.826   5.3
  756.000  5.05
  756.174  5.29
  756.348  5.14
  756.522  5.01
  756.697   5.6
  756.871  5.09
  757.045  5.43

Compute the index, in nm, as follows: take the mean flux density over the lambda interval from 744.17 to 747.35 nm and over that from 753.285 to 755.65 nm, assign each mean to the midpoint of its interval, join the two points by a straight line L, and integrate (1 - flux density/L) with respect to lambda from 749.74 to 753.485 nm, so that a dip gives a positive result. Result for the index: 0.05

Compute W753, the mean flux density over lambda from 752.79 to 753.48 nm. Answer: 5.05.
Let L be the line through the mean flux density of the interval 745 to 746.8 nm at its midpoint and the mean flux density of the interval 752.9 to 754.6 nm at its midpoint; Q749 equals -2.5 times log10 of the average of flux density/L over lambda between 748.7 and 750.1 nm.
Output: 0.036 mag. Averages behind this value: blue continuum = 5.04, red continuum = 5.05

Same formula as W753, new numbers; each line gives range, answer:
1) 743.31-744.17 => 5.39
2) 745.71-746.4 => 4.65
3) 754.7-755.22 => 5.06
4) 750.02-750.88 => 4.47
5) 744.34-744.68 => 4.66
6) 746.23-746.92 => 5.19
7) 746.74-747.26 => 4.85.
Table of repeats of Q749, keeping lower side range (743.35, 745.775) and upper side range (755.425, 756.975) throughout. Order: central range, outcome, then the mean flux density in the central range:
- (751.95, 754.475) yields 0.06 mag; 4.93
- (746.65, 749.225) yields 0.06 mag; 4.86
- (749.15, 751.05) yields 0.10 mag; 4.73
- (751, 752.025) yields -0.02 mag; 5.27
